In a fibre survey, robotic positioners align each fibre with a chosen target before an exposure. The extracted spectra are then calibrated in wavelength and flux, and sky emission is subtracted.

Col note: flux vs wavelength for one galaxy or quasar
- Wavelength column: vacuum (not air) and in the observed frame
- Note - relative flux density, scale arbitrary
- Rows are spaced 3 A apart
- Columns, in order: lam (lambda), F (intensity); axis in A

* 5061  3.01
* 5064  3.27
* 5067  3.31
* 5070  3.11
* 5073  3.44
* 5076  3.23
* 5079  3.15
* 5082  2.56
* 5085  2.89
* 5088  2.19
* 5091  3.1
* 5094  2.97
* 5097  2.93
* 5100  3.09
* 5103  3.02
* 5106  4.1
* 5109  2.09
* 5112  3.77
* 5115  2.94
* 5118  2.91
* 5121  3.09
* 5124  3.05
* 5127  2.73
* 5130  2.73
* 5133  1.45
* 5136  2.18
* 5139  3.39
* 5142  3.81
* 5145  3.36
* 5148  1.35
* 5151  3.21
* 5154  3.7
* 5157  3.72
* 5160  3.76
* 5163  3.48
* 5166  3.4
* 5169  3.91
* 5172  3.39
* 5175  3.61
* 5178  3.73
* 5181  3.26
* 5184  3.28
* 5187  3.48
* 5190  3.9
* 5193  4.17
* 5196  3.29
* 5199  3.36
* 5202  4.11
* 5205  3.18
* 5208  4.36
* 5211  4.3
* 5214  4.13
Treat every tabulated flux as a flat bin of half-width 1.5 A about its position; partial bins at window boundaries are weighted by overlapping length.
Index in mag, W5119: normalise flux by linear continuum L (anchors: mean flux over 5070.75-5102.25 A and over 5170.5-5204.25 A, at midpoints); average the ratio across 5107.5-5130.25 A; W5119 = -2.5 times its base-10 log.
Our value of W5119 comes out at 0.09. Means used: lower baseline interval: 2.96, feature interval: 2.92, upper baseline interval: 3.59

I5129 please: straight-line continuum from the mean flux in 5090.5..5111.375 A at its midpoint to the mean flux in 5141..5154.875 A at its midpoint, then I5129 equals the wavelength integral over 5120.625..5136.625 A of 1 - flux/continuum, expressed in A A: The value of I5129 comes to 2.78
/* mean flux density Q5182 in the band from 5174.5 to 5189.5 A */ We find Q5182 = 3.49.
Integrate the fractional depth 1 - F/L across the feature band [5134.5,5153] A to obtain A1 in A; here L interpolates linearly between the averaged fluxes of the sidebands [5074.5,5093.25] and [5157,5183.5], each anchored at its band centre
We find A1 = 2.4 A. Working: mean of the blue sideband 2.86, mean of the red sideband 3.57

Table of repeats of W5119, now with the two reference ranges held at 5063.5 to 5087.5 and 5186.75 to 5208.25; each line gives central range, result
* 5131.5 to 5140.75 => 0.39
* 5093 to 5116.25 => 0.04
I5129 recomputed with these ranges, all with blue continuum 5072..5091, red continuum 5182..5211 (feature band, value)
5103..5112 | -0.3 A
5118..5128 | 0.7 A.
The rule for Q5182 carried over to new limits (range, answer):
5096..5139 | 2.88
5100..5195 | 3.22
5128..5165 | 3.01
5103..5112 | 3.19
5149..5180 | 3.55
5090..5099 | 3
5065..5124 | 3.05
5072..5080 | 3.27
